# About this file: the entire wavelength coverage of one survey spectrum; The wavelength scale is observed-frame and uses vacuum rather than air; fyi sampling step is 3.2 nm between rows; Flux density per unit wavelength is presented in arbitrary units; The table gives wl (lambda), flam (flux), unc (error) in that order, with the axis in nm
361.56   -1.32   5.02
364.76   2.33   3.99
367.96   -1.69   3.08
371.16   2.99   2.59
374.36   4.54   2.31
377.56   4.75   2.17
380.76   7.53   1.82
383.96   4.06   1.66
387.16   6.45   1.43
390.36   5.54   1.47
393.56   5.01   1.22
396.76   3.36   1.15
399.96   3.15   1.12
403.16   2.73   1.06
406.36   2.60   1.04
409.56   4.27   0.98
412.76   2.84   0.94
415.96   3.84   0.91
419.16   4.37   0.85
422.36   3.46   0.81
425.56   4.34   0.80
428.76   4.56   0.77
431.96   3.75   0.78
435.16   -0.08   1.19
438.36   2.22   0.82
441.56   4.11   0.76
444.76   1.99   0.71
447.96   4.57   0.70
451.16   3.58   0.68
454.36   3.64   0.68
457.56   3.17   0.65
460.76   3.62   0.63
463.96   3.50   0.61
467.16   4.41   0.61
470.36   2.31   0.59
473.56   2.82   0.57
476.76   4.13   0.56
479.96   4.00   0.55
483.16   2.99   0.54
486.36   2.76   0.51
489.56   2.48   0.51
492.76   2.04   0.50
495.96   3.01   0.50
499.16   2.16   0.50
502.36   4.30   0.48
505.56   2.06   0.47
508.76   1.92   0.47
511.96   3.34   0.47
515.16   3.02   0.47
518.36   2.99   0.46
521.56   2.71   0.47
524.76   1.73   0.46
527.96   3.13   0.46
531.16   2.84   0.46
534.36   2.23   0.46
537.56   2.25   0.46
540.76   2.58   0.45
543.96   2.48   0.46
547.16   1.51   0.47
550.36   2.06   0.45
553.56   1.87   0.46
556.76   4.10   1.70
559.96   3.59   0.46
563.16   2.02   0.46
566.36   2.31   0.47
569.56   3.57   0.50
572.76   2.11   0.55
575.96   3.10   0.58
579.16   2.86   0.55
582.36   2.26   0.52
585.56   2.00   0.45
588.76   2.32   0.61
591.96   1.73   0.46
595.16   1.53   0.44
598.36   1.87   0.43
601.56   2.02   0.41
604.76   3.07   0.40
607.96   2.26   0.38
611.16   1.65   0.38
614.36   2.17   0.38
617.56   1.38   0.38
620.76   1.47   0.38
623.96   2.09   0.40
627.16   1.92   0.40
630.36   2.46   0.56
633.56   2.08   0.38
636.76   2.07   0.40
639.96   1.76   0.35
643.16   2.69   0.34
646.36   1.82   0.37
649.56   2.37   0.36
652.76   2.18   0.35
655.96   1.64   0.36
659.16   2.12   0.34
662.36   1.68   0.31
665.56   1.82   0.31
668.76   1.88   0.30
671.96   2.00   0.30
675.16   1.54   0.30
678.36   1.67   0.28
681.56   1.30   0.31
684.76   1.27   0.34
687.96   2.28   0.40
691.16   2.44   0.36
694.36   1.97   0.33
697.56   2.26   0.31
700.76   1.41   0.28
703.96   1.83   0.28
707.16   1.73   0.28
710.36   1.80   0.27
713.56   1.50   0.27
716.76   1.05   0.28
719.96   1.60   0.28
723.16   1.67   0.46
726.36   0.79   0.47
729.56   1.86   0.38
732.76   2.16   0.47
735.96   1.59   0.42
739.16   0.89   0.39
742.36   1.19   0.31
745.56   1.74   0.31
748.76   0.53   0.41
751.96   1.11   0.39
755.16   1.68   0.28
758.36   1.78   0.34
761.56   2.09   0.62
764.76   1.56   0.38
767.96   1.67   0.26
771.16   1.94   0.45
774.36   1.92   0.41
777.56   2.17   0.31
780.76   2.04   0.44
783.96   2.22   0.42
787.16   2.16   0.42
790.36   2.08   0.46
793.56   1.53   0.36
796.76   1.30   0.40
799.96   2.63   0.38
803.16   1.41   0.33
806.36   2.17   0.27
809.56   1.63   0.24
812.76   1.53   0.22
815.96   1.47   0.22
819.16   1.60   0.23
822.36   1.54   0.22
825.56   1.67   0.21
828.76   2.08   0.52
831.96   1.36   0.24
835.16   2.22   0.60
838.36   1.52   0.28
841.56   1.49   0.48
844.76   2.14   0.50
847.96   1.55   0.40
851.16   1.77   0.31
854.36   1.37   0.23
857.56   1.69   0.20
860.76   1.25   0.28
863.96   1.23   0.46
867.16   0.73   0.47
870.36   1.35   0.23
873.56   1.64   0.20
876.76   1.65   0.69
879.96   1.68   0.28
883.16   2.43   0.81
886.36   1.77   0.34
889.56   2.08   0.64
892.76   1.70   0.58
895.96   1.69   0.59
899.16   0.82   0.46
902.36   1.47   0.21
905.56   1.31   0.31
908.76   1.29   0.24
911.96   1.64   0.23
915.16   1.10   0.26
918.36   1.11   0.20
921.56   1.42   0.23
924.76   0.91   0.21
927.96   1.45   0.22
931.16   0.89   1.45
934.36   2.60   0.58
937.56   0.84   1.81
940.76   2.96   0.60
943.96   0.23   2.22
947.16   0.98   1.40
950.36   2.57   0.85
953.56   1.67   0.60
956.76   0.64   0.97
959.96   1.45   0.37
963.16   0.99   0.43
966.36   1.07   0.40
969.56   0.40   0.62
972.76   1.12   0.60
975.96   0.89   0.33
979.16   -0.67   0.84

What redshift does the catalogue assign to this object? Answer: 1.63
